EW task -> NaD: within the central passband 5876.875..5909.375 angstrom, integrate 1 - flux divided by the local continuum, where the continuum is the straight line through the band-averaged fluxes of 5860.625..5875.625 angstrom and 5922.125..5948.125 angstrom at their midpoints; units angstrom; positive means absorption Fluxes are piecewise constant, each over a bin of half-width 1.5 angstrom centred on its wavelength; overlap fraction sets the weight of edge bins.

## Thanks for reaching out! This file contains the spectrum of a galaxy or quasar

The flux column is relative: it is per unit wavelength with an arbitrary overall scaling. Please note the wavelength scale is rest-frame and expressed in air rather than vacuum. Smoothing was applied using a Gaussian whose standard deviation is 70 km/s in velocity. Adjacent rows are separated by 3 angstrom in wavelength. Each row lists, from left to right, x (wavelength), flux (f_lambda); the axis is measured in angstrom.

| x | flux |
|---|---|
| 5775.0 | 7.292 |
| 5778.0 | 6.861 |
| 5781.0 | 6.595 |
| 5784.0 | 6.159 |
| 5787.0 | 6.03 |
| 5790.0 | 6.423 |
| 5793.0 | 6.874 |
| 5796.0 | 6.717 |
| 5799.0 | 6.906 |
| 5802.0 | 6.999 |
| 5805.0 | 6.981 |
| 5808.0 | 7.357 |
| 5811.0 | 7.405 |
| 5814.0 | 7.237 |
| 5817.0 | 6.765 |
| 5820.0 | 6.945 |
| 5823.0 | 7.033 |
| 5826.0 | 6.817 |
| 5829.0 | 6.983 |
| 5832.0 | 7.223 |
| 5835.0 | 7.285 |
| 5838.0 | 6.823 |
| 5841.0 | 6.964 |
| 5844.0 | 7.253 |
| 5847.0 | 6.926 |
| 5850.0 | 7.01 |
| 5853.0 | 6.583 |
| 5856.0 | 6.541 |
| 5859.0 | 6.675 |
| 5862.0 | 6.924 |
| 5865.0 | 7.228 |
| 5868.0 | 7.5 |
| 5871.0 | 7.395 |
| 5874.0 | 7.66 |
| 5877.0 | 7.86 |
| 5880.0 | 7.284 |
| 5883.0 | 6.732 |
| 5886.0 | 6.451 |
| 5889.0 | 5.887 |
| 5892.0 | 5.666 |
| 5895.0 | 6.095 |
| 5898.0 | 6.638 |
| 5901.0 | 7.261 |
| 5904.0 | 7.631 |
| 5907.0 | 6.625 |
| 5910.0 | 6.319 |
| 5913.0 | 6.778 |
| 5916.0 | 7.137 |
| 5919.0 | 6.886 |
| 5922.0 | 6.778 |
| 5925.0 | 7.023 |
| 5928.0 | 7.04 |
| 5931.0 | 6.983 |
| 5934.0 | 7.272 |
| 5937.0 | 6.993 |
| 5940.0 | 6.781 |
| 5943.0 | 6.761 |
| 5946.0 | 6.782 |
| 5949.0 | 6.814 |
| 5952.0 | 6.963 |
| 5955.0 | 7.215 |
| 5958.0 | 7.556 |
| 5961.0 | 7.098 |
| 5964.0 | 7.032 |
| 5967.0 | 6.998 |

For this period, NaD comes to 2.3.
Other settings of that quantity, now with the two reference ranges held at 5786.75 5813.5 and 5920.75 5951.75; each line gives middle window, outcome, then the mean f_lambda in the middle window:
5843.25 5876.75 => -0.84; 7.09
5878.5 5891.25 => 0.71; 6.53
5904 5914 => 0.29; 6.72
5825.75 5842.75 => -0.30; 7.03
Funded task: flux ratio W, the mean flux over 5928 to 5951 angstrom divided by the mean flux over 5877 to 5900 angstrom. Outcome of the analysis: 1.06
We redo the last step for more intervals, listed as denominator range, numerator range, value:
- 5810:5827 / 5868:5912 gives 0.97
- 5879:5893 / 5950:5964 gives 1.12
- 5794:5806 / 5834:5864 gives 1.00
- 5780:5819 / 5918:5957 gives 1.02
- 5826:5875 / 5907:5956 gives 0.98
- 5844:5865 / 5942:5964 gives 1.03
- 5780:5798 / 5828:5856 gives 1.08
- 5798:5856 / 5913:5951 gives 0.99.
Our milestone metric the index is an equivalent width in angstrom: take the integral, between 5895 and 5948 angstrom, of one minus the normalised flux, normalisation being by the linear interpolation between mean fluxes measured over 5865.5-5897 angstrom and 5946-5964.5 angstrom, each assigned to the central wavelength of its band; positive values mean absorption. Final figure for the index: 0.7 angstrom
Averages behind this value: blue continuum 6.86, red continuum 7.09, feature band 6.9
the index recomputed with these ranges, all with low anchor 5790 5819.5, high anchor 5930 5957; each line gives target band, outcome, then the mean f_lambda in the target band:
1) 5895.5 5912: 0.3 angstrom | 6.84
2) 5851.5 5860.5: 0.5 angstrom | 6.6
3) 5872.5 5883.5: -0.7 angstrom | 7.44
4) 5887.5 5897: 1.4 angstrom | 5.92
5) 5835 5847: -0.1 angstrom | 7.04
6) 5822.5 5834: -0.1 angstrom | 7.02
